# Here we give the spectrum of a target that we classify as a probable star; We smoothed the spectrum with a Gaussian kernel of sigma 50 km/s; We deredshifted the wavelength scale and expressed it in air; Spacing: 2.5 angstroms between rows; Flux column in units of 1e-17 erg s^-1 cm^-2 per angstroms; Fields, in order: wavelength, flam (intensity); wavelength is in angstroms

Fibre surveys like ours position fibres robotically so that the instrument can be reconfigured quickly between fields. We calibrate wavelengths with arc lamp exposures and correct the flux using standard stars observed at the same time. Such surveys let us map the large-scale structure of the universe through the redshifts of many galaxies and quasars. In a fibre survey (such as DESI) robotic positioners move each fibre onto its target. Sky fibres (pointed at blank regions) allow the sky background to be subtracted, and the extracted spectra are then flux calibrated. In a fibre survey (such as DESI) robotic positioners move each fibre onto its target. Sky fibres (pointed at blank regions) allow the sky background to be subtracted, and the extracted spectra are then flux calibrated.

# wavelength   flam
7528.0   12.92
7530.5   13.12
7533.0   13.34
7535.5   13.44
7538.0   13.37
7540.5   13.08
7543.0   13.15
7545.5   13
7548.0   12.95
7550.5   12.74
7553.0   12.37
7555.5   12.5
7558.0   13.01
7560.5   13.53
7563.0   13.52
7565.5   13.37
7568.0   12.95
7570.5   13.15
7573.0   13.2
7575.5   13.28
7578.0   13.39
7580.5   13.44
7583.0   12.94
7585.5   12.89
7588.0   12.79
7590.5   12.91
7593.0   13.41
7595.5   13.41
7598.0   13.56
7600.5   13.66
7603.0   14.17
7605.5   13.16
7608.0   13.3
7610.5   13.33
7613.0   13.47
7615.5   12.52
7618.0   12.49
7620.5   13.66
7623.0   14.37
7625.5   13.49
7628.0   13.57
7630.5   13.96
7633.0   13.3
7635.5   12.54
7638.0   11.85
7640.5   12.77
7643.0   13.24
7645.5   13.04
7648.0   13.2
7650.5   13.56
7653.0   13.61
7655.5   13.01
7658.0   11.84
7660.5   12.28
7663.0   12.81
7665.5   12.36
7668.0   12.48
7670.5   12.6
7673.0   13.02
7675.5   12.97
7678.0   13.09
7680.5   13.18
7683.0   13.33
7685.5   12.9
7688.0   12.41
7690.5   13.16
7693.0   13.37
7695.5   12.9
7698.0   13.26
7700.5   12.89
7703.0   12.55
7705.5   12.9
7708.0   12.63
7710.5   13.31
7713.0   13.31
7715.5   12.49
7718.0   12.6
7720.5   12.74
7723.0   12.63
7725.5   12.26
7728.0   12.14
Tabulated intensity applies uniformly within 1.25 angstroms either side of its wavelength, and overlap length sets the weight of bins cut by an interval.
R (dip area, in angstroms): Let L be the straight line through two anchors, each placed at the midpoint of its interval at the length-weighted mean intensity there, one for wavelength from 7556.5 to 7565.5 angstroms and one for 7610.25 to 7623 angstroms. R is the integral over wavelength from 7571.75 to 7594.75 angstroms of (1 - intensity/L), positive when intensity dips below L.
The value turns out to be 0.2 angstroms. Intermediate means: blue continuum 13.3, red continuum 13.2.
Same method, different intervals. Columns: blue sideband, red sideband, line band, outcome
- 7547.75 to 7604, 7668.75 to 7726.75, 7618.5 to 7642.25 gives -0.4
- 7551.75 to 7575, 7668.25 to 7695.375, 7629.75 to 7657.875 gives 0.0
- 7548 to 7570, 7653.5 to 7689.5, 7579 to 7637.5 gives -1.8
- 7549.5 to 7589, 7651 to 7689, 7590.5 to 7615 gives -0.9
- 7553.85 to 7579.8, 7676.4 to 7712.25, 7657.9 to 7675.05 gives 0.6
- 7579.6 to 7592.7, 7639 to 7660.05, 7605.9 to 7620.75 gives -0.1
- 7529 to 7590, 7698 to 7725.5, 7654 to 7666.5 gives 0.4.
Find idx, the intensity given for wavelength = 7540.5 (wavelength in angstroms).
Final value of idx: 13.08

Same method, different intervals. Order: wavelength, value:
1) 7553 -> 12.37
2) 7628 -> 13.57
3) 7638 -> 11.85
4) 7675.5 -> 12.97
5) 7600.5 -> 13.66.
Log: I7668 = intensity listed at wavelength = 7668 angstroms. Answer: 12.48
